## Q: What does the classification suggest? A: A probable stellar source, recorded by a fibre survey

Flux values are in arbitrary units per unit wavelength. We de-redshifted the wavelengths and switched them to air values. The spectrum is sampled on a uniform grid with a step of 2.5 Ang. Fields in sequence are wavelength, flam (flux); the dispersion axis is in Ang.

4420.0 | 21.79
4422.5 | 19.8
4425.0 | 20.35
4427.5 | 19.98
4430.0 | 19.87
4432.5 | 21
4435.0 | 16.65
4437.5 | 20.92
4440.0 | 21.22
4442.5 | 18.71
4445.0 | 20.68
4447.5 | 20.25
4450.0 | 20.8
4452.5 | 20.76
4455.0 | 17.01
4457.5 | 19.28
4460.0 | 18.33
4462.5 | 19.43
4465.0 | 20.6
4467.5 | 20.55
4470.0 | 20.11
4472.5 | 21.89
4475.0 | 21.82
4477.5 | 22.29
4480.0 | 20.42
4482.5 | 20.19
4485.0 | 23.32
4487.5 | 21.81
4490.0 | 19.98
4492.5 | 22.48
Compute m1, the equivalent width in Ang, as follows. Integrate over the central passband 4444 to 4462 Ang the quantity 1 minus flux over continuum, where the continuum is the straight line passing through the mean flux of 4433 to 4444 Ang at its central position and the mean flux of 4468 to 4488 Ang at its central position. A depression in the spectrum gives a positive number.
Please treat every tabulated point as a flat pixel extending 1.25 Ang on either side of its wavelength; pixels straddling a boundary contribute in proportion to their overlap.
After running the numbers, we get 0.6 Ang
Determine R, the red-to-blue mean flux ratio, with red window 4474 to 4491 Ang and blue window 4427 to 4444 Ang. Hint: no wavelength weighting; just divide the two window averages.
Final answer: 1.1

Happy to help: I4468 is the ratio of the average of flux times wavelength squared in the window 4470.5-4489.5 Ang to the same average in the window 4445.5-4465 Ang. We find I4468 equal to 1.12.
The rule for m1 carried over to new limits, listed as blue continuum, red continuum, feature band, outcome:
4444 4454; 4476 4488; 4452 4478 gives 1.17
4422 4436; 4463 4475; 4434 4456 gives 0.42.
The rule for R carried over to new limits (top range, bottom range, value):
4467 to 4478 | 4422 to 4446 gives 1.07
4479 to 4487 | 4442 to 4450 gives 1.06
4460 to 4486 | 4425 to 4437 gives 1.07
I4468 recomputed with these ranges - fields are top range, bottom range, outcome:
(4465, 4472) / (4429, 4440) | 1.05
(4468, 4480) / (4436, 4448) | 1.07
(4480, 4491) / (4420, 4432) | 1.08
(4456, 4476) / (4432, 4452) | 1.02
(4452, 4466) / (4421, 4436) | 0.98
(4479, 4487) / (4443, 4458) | 1.10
